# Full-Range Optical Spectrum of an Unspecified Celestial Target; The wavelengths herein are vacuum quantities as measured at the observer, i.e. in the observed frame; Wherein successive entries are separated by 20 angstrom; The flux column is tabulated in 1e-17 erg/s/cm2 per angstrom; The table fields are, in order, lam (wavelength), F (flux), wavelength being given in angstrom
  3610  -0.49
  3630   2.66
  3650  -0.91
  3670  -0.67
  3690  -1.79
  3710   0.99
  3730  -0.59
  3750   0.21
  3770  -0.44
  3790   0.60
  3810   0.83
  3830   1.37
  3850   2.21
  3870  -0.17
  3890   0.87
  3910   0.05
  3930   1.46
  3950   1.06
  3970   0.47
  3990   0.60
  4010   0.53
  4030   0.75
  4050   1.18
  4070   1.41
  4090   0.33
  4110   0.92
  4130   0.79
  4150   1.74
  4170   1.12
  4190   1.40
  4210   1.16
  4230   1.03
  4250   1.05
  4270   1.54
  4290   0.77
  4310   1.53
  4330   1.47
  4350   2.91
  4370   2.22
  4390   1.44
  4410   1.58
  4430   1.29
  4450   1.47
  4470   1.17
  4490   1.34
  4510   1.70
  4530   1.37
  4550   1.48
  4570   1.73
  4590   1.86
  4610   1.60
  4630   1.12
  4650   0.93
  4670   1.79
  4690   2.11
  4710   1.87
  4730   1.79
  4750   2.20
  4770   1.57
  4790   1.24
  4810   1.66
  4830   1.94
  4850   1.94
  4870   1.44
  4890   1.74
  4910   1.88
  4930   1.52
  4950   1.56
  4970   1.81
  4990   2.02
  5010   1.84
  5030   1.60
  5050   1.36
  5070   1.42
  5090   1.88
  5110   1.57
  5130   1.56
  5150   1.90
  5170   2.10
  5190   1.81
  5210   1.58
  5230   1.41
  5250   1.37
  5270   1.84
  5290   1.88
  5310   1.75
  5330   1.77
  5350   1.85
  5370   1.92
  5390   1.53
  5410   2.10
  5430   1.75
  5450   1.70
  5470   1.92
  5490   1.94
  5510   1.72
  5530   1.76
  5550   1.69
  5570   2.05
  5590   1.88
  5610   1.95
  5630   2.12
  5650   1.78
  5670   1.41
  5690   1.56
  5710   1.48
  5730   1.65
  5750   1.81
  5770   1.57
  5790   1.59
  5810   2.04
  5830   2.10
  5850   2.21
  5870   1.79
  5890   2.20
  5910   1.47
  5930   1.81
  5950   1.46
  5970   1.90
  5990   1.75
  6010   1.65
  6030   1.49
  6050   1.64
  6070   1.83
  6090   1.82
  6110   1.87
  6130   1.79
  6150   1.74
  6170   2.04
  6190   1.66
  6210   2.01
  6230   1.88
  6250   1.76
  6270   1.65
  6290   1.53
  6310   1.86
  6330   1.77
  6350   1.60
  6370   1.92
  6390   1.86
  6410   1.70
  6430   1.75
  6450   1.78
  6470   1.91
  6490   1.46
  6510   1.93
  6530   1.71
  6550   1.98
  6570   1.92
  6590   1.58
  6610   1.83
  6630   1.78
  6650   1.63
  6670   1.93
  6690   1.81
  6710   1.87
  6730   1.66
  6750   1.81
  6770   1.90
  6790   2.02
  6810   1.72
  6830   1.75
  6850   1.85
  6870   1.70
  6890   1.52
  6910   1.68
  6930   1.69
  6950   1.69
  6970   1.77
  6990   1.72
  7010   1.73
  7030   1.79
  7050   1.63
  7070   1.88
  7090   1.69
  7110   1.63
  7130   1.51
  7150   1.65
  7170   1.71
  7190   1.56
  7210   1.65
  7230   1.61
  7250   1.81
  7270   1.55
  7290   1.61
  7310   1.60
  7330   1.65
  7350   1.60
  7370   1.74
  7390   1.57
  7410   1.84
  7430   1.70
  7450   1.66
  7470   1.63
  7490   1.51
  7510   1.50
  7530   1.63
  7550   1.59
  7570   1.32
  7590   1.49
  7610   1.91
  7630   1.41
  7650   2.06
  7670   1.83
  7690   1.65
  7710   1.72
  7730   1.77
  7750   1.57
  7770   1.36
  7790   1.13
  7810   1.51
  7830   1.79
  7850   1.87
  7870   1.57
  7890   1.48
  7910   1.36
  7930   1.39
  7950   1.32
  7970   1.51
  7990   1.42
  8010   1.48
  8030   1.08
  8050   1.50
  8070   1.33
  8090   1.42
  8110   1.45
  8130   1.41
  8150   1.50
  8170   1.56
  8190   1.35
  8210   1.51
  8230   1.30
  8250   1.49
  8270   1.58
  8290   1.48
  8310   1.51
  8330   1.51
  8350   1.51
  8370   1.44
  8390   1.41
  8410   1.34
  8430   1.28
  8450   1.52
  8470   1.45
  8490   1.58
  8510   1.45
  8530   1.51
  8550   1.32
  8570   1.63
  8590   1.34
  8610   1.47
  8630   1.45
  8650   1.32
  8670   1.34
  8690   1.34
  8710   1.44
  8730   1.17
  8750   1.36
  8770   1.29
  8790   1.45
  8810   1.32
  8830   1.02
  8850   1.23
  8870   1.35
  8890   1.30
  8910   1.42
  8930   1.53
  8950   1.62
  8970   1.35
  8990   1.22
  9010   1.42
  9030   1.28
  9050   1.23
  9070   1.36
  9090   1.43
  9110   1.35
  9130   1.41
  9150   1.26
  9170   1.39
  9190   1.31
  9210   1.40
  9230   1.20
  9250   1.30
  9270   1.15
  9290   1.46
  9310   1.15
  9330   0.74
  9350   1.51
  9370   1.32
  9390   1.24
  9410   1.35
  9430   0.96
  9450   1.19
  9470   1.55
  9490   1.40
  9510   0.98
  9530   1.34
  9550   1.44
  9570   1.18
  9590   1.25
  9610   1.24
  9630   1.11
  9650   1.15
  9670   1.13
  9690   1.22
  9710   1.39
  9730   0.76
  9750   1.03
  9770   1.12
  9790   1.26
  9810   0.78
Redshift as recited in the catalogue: 0.17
